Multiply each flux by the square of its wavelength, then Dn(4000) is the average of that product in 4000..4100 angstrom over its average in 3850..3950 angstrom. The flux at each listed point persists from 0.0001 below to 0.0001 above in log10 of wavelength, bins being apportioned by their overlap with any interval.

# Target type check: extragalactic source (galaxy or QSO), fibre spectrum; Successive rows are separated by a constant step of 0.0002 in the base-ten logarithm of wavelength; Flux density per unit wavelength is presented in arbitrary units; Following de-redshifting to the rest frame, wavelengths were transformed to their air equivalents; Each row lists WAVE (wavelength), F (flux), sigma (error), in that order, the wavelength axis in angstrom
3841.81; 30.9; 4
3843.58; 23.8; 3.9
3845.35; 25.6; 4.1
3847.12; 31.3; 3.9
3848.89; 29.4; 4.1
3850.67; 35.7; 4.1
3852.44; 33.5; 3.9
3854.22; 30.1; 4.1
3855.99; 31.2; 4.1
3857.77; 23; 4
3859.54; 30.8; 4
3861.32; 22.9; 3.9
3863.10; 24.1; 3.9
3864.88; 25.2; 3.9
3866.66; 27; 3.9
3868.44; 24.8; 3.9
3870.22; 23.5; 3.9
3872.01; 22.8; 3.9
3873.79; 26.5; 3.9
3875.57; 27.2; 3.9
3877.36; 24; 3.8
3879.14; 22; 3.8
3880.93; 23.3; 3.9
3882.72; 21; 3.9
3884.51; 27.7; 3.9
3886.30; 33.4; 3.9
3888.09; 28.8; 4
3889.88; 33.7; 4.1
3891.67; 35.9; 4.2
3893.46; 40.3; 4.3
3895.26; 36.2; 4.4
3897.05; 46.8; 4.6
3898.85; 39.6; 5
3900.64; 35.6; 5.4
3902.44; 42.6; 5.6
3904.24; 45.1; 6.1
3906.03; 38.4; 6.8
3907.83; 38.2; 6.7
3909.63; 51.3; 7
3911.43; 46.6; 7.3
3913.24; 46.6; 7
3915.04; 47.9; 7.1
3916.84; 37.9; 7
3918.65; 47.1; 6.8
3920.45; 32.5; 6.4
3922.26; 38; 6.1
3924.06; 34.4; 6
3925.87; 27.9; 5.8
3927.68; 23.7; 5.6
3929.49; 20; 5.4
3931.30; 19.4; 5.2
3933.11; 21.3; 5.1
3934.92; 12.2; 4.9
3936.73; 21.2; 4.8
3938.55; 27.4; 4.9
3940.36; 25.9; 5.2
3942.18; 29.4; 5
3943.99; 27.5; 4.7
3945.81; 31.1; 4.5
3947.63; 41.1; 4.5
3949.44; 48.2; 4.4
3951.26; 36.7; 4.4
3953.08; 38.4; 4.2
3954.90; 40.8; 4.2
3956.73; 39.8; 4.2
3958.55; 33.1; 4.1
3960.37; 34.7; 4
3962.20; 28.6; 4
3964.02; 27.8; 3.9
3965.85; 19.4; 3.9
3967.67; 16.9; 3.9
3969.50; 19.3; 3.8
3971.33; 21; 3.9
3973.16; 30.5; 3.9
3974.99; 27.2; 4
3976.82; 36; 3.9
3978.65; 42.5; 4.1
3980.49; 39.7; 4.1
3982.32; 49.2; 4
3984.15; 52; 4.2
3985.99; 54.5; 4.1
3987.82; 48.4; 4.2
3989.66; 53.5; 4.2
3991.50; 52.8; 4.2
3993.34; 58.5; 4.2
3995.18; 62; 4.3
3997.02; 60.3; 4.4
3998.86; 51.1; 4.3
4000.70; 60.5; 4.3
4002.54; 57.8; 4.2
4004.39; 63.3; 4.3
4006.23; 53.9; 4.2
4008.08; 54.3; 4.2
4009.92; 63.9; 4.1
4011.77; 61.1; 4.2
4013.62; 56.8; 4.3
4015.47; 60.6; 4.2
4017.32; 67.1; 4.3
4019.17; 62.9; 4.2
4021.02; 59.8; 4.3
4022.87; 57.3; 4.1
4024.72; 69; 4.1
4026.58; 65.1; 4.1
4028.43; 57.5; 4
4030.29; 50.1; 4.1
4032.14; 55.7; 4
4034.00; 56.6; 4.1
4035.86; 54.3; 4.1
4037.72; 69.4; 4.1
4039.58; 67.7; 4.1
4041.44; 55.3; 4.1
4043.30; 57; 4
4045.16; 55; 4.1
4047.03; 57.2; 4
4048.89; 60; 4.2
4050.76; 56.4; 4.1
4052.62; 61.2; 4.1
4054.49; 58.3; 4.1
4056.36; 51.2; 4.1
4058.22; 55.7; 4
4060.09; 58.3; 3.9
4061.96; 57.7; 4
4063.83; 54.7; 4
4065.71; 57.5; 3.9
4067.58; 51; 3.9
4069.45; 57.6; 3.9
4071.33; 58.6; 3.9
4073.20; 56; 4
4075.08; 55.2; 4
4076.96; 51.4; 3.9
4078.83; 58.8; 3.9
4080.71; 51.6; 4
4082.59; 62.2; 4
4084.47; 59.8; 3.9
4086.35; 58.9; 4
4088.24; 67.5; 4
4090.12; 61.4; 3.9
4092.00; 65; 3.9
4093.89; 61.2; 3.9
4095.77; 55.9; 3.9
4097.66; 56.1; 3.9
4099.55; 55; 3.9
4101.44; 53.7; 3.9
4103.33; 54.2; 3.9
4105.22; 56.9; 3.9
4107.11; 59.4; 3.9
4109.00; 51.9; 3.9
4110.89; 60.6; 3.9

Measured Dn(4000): 2.0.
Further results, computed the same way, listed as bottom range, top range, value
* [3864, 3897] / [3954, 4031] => 1.80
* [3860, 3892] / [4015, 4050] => 2.47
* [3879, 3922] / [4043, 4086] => 1.63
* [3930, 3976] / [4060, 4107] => 2.14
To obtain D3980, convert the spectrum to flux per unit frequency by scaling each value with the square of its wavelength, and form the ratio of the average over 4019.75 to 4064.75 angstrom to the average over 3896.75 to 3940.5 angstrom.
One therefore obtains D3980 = 1.80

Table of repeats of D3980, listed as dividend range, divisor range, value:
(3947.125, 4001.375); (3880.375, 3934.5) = 1.20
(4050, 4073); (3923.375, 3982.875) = 1.99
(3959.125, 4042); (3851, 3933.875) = 1.65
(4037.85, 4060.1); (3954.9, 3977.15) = 2.15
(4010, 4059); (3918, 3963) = 1.99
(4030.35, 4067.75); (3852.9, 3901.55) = 2.14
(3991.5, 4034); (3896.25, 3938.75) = 1.77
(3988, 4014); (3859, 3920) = 1.80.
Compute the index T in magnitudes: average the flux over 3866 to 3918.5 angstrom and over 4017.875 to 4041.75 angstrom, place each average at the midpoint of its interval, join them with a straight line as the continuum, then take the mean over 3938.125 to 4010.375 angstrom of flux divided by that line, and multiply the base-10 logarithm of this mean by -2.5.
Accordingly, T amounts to 0.21 mag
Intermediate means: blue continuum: 34.5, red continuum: 60.3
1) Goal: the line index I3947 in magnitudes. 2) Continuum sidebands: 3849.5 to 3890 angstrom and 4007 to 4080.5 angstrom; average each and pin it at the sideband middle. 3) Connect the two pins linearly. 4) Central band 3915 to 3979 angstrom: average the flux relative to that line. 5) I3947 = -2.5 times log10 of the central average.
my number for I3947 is 0.310 mag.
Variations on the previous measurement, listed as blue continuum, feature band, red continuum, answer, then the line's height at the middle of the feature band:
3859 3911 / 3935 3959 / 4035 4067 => 0.251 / 41.6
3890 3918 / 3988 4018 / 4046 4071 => -0.137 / 51.3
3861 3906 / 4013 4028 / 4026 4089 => -0.199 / 51.9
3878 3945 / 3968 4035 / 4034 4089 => -0.087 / 47.9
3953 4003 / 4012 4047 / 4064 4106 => -0.217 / 49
